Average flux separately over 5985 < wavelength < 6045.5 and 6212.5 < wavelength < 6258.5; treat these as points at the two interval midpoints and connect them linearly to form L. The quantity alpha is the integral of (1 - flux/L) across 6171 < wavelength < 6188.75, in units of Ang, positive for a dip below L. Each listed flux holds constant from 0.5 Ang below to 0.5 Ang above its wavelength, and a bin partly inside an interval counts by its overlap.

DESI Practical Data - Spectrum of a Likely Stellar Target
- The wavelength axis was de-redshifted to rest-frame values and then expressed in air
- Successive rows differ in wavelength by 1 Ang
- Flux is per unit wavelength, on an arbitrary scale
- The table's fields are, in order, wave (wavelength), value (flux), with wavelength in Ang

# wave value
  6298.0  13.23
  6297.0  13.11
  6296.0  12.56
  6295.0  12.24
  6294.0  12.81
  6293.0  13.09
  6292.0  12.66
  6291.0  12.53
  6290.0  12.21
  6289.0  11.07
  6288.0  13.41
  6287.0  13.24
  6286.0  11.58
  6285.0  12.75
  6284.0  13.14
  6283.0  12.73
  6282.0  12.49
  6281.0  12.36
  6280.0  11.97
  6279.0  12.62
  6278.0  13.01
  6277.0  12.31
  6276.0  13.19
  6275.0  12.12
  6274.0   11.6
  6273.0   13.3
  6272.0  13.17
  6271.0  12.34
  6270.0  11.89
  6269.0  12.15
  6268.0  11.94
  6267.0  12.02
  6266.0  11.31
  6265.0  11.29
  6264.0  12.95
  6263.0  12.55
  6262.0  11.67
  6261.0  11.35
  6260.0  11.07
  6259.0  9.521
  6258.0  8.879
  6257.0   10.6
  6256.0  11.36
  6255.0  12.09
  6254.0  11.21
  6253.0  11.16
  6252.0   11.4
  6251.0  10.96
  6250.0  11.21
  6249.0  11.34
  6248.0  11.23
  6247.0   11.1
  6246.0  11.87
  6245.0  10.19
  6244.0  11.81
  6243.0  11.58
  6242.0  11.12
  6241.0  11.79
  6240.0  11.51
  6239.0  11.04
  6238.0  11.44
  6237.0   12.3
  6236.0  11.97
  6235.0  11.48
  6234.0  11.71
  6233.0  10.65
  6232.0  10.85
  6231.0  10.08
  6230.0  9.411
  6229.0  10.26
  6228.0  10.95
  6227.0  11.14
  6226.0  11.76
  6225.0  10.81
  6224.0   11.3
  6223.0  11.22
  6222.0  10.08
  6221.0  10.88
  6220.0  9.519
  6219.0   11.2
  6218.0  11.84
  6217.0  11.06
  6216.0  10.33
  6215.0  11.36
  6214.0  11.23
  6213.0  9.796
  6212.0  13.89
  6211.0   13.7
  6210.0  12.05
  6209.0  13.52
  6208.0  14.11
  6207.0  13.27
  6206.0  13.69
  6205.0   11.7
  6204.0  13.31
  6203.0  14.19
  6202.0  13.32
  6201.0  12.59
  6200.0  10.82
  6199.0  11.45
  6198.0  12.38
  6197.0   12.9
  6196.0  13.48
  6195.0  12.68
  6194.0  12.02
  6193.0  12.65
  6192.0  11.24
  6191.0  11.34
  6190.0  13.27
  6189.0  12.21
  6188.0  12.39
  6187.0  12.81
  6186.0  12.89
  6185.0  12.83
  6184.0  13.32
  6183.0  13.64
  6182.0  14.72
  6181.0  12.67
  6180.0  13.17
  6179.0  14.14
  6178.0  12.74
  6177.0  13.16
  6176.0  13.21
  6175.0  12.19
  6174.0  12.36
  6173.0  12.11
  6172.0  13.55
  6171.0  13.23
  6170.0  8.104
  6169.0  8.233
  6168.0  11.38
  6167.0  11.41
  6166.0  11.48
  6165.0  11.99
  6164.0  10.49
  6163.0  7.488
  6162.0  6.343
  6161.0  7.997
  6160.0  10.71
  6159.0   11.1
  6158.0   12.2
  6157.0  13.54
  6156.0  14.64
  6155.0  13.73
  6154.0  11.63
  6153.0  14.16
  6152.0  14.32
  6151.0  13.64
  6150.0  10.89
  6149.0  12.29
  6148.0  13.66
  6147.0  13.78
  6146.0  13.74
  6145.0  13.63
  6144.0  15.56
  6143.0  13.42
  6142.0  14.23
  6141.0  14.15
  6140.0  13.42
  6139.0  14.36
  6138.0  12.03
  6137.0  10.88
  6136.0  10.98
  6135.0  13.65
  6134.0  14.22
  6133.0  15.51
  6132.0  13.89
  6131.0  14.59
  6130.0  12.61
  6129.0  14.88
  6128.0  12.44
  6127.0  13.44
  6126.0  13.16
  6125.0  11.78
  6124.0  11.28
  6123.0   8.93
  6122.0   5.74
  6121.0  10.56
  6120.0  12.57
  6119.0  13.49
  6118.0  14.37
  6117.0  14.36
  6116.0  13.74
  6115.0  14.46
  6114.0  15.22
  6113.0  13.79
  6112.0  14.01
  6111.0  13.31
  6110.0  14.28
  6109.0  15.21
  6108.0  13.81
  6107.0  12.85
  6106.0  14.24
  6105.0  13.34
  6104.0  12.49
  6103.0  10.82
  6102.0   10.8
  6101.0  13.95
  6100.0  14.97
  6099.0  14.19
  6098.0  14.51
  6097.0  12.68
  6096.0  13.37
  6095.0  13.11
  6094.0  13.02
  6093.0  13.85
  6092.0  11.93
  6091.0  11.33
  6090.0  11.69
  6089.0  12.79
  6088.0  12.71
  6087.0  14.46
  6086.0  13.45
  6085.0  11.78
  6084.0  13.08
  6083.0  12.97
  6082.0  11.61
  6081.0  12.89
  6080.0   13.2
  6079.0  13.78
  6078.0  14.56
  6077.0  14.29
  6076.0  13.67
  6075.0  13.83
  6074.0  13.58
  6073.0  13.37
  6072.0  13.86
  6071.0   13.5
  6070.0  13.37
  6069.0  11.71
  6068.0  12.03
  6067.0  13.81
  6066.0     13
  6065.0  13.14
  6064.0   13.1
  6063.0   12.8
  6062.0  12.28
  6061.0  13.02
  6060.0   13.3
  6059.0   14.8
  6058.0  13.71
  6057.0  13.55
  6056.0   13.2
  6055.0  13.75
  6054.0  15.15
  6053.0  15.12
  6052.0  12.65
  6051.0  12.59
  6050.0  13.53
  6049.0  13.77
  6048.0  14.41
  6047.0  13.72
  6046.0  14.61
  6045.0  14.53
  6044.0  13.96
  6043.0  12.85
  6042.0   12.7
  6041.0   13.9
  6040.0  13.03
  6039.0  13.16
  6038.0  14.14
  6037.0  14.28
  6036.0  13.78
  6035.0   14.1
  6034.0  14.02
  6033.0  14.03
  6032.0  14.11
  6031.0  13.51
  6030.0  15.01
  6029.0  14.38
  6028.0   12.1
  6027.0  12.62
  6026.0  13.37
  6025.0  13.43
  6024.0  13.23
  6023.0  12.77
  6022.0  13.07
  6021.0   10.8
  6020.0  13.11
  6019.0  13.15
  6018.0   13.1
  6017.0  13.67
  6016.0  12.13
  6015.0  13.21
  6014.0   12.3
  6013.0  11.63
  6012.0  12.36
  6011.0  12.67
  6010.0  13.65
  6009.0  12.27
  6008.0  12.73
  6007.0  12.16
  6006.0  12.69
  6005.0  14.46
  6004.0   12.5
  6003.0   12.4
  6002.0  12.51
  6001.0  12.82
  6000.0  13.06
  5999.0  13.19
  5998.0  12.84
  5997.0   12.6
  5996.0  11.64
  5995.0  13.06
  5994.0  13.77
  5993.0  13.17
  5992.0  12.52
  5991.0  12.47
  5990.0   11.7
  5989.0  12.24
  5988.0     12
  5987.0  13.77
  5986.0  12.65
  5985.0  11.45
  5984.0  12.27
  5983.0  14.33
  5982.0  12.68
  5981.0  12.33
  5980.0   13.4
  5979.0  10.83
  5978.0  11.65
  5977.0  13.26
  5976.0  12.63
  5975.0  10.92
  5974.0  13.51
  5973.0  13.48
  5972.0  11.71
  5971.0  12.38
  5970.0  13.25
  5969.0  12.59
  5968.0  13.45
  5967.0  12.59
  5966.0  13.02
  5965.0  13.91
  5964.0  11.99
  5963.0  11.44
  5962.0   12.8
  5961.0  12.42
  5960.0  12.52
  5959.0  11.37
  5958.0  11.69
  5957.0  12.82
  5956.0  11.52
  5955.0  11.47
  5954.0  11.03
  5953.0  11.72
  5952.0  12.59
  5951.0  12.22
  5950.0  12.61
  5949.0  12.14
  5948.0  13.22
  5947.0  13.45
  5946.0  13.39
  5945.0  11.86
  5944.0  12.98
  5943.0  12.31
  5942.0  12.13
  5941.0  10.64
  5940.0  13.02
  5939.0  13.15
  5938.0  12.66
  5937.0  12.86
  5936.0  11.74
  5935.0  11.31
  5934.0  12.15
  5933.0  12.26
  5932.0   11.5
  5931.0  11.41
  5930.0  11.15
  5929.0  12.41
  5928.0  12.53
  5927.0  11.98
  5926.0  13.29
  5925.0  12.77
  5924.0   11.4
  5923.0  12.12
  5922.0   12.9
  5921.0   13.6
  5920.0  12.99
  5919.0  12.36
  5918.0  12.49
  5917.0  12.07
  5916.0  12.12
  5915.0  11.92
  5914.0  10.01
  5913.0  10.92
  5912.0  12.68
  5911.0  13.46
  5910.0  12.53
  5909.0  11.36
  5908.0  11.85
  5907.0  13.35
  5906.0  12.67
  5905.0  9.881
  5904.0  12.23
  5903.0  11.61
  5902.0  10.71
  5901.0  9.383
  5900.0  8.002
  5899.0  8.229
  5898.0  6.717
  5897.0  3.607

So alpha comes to -2.30 Ang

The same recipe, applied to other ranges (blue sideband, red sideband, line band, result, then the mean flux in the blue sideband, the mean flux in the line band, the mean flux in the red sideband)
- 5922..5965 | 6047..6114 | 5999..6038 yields -0.82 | 12.2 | 13.1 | 13.3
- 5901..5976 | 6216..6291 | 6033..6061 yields -4.15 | 12.2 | 13.8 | 11.6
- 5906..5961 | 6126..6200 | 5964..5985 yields -0.64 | 12.2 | 12.7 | 12.6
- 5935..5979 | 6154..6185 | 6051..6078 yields -2.97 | 12.4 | 13.5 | 11.8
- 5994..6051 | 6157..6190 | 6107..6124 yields -0.81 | 13.2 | 12.9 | 11.8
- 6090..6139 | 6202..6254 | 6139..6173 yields 0.89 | 13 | 12.2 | 11.5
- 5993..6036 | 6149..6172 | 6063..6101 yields -2.93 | 13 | 13.2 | 11.4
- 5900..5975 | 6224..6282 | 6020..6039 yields -2.33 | 12.2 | 13.5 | 11.5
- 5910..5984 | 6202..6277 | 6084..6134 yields -4.76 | 12.3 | 13.1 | 11.6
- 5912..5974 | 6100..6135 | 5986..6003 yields -0.22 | 12.3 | 12.7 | 13.1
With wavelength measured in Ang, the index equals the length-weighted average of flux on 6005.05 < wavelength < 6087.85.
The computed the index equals 13.3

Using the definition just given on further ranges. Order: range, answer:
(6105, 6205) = 12.7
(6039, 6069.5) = 13.5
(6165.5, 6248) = 11.9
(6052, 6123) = 13.2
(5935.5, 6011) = 12.5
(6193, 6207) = 12.7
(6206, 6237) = 11.4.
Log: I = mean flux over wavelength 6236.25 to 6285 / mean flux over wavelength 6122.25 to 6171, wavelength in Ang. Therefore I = 1.0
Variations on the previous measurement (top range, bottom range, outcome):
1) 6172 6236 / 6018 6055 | 0.89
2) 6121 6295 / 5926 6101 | 0.93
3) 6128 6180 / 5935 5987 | 1.01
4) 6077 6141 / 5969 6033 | 1.02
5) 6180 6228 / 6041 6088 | 0.91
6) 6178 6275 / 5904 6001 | 0.96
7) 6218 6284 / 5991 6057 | 0.87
